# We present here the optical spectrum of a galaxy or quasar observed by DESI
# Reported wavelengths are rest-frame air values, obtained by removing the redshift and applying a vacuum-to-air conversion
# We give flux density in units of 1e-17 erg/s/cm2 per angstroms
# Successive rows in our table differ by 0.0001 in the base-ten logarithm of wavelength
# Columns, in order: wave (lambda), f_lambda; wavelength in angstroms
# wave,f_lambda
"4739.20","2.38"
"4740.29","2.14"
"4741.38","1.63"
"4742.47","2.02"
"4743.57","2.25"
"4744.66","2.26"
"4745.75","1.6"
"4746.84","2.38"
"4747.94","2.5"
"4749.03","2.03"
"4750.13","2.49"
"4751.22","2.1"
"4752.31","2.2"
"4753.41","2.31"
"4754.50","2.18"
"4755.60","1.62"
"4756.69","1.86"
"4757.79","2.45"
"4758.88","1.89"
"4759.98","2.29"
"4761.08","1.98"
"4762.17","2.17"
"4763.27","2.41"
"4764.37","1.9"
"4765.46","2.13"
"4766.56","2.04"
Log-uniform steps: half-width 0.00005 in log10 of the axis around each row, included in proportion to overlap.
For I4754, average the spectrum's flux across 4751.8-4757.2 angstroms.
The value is 2.03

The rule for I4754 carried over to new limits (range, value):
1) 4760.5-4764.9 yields 2.12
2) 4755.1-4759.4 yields 1.96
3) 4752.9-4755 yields 2.25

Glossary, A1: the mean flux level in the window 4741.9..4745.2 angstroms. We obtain 2.17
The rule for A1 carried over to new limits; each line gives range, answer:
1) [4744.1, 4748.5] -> 2.19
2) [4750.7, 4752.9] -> 2.15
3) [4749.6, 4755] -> 2.26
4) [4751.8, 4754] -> 2.25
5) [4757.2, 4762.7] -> 2.15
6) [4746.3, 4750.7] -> 2.35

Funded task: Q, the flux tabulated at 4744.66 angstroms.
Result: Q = 2.26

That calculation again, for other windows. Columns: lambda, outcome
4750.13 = 2.49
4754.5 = 2.18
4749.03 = 2.03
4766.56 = 2.04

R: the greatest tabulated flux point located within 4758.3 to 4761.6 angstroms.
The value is 2.29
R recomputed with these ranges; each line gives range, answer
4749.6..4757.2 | 2.49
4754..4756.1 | 2.18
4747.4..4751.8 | 2.5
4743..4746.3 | 2.26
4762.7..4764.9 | 2.41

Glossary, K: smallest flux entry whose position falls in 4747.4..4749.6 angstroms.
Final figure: 2.03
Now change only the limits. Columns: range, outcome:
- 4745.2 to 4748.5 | 1.6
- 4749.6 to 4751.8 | 2.1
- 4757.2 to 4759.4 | 1.89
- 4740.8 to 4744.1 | 1.63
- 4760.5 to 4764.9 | 1.9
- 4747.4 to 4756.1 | 1.62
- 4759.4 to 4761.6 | 1.98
